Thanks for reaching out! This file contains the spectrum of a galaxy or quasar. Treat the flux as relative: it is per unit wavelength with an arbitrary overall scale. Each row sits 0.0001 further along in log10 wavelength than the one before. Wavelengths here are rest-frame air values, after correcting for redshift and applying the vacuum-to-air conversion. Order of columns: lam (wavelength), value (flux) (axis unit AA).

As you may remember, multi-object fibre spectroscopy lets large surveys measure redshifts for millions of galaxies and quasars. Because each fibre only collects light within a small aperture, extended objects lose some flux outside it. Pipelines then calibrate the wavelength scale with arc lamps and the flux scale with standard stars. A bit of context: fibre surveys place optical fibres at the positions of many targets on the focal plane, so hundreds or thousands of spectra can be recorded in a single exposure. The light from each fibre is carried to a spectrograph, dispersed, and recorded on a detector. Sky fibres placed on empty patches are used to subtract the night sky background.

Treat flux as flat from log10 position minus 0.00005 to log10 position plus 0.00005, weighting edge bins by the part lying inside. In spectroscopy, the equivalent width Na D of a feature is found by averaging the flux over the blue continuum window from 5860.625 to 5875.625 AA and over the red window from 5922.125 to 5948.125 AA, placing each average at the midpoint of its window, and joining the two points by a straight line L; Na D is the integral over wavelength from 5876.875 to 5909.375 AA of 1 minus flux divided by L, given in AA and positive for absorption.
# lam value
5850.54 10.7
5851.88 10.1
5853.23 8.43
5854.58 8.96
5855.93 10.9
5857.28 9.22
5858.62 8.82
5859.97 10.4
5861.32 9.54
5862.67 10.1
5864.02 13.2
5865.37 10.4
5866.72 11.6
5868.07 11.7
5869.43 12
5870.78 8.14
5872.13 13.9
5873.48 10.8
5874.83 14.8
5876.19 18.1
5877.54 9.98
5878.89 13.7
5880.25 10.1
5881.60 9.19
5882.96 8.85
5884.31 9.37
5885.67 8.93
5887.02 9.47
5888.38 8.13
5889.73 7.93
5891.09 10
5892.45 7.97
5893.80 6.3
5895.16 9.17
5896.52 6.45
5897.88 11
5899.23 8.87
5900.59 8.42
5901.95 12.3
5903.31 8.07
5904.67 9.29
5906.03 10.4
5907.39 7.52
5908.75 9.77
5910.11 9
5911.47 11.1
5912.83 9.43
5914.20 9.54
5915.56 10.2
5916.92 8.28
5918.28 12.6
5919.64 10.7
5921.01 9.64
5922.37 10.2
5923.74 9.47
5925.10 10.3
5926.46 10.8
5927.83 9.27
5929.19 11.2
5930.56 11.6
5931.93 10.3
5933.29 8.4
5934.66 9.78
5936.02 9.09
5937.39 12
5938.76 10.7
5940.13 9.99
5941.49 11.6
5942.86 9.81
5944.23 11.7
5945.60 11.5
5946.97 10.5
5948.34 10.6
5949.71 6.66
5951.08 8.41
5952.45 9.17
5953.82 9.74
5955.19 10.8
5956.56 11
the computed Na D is 5.6 AA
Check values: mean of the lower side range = 11.5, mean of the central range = 9.21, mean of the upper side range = 10.4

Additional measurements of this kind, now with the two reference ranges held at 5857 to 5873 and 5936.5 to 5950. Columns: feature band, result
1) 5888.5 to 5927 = 4.5 AA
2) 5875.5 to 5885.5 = -0.4 AA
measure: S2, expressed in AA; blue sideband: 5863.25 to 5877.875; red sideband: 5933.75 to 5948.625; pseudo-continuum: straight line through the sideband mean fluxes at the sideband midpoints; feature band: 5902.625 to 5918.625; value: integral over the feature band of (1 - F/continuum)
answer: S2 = 2.5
